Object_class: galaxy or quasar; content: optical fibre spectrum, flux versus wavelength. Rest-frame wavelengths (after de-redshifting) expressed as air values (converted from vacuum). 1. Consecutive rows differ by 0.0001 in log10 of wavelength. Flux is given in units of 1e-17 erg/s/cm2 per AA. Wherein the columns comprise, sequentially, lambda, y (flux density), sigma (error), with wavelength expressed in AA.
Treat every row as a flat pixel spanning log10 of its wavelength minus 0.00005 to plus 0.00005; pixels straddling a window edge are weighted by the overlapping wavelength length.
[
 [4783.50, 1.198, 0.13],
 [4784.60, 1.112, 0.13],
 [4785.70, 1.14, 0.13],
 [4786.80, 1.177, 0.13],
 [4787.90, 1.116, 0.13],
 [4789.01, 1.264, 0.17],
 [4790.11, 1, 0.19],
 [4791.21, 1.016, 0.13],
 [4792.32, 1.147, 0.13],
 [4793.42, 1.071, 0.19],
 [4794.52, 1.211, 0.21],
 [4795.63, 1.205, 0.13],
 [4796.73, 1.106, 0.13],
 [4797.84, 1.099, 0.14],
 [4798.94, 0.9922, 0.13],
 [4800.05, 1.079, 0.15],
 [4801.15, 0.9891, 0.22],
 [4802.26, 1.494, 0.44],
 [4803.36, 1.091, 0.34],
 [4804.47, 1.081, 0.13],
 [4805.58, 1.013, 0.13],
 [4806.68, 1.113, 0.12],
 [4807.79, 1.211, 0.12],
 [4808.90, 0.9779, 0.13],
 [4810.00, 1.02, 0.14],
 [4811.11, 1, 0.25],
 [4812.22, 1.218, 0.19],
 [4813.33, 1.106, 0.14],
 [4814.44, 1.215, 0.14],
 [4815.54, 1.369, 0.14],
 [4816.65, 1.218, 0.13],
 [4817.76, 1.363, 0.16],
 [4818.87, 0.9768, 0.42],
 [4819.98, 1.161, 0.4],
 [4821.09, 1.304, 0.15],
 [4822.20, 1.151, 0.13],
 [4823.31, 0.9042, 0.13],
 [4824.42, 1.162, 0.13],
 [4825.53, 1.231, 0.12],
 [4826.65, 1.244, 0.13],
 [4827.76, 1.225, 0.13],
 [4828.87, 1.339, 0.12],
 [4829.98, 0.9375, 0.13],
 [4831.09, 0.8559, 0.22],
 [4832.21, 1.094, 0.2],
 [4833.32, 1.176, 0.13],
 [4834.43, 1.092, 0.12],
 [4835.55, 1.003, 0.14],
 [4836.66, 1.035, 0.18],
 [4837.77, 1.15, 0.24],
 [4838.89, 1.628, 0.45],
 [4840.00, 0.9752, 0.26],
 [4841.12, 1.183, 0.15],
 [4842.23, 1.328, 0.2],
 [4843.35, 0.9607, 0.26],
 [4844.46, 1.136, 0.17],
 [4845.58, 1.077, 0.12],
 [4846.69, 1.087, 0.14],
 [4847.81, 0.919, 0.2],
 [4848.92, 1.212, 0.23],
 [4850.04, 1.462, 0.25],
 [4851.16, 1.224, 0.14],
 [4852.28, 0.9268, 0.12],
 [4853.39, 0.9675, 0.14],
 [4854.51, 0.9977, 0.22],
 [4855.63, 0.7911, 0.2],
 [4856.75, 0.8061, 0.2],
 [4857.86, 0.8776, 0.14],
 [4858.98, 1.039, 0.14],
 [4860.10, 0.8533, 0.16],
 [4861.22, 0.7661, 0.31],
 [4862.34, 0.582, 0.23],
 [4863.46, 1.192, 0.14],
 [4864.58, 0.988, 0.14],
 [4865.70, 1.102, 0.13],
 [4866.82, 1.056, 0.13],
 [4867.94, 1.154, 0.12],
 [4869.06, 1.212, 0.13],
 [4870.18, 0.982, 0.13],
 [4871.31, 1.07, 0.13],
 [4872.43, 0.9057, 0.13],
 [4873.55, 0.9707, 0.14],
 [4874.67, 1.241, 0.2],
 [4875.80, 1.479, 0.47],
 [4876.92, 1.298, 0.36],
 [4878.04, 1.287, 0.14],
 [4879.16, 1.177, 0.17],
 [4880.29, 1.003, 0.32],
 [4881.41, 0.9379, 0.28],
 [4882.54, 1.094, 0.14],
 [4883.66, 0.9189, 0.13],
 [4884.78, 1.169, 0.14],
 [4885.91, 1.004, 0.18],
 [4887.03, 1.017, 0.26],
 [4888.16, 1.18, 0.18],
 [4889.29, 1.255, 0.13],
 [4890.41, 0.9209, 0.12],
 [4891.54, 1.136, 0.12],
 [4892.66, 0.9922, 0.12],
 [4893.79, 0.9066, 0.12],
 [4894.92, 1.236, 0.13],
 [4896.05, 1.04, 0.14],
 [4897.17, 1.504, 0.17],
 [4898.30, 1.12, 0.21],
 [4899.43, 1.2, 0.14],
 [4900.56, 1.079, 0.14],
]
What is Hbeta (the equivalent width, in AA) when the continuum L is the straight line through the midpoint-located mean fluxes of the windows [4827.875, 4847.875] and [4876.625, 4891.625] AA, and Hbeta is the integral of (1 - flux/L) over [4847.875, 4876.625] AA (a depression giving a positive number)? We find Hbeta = 1.8 AA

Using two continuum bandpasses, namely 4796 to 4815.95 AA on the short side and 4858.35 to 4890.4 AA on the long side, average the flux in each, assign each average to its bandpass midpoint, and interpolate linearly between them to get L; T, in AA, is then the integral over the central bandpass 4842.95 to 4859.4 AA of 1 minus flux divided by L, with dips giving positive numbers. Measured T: 0.8 AA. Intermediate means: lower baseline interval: 1.12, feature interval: 1.03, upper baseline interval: 1.07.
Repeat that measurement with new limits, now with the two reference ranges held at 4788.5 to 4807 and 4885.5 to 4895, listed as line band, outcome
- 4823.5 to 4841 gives -0.7 AA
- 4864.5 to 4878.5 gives -0.8 AA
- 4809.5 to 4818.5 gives -0.6 AA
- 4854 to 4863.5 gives 1.9 AA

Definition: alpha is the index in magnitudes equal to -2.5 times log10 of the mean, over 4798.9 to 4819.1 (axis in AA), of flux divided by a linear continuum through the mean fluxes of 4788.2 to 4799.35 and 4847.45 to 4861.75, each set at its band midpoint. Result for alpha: -0.06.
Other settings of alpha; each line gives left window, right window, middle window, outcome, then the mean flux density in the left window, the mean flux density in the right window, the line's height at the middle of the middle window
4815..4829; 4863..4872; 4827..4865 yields 0.085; 1.2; 1.09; 1.14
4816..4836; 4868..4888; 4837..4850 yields -0.033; 1.14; 1.11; 1.13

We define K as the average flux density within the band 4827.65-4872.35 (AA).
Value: 1.06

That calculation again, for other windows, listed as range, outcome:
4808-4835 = 1.14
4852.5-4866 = 0.911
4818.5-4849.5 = 1.13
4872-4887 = 1.11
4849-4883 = 1.05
